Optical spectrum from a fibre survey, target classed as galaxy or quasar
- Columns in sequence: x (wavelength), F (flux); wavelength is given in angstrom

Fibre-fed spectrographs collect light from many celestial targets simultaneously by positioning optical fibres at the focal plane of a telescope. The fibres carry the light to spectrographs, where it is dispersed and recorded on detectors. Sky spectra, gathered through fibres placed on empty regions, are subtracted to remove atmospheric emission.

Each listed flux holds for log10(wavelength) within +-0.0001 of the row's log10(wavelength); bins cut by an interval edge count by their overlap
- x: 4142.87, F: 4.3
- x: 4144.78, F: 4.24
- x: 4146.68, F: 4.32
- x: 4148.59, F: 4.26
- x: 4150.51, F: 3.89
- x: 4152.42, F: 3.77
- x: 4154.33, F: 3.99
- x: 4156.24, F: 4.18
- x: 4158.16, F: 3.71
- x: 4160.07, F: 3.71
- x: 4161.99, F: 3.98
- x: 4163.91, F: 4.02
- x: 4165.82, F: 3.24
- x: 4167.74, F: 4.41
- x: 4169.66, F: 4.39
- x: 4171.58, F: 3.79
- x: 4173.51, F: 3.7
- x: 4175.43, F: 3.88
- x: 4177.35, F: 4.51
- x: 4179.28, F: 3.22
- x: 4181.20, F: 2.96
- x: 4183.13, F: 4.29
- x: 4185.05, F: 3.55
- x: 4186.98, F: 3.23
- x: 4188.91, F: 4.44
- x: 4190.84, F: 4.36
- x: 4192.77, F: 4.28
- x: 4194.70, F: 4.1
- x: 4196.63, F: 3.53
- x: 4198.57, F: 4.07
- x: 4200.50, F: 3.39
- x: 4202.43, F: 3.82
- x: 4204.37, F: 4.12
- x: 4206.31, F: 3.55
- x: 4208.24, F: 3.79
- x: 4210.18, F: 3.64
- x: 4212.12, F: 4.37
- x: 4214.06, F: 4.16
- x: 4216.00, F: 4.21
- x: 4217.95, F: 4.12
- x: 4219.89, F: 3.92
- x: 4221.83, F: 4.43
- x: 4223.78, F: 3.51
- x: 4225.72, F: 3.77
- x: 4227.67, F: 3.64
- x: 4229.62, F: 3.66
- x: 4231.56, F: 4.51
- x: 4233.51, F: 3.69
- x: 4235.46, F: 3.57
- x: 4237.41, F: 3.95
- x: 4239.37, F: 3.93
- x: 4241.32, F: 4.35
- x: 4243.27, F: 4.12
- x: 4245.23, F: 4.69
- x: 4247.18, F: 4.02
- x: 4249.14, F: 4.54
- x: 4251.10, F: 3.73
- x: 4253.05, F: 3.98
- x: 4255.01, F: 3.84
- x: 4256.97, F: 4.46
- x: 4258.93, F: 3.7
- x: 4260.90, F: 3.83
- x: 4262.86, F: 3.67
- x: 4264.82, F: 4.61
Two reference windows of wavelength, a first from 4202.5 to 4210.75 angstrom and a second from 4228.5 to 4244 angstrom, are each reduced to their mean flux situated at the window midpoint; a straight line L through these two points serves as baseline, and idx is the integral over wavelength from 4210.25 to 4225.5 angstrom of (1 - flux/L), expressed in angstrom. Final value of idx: -0.8 angstrom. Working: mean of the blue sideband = 3.79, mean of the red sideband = 3.97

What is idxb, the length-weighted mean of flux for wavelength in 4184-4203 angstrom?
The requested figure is 3.88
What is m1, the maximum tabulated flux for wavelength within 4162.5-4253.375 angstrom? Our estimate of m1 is 4.69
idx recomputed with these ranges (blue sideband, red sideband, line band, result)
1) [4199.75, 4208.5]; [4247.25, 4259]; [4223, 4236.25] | 0.5 angstrom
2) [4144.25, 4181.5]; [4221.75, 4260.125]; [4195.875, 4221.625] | 0.3 angstrom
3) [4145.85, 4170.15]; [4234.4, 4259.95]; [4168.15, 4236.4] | 2.2 angstrom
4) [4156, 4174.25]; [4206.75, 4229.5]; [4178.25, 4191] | 0.8 angstrom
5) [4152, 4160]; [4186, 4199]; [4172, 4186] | 0.8 angstrom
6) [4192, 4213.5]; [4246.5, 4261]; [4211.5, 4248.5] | -0.7 angstrom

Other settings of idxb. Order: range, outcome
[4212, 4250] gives 4.05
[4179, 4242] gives 3.89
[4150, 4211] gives 3.86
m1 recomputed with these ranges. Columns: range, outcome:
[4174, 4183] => 4.51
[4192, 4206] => 4.28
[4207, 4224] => 4.43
